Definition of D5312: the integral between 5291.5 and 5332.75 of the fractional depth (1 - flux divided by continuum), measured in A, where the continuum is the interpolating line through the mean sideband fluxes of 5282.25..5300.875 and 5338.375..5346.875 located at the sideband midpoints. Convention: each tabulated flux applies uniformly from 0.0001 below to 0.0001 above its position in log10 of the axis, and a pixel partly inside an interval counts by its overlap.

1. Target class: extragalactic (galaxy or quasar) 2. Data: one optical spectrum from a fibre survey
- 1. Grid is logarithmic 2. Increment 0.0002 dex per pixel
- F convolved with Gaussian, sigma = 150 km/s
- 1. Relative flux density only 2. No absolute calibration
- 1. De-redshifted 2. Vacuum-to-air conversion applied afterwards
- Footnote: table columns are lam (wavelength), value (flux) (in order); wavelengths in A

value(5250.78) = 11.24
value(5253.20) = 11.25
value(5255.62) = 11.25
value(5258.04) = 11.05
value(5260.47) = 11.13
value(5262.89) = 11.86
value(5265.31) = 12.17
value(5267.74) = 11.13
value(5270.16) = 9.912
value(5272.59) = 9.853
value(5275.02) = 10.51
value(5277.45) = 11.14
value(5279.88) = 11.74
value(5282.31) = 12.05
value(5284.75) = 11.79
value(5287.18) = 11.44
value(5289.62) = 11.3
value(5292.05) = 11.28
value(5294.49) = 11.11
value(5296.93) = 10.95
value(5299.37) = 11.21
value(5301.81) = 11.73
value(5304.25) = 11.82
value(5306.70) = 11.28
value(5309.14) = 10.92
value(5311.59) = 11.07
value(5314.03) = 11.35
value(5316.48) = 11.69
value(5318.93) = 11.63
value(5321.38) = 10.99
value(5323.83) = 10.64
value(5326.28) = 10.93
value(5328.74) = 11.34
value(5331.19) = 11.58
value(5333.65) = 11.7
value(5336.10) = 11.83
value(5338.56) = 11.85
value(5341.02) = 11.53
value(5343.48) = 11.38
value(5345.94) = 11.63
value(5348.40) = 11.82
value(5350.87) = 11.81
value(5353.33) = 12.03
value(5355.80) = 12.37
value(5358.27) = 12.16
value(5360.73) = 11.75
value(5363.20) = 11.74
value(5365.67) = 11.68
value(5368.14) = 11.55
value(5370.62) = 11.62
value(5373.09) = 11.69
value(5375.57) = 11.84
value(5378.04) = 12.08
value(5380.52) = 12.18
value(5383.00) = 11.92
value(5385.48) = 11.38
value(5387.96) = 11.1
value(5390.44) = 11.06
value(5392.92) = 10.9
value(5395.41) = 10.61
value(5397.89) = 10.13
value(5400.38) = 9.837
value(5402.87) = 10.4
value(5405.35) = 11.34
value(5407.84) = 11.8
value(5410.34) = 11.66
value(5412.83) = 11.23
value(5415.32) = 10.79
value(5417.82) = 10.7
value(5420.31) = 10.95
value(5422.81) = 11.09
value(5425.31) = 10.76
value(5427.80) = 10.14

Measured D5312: 0.61 A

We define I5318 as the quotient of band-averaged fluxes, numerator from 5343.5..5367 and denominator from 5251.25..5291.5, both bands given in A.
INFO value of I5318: 1.06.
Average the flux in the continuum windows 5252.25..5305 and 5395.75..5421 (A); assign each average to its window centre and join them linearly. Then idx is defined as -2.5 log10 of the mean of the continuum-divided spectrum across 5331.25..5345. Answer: -0.05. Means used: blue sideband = 11.3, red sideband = 10.9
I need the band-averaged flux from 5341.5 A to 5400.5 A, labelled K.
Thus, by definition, 11.5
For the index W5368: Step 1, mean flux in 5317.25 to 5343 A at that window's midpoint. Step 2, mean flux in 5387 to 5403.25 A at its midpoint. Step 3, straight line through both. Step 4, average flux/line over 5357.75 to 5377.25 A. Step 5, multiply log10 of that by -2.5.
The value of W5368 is -0.08 mag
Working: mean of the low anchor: 11.4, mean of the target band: 11.8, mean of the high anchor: 10.6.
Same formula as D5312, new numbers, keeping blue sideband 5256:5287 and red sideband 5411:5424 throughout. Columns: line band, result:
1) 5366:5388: -1.4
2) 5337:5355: -1.0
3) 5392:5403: 0.7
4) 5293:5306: -0.2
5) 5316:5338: -0.5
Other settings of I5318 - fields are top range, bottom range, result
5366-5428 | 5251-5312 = 0.99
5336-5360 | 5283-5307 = 1.04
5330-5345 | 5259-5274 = 1.06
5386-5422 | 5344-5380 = 0.92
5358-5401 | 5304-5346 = 1.00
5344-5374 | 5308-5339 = 1.04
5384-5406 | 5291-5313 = 0.95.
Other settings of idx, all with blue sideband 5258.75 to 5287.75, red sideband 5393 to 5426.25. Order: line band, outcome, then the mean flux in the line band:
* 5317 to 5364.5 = -0.06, 11.6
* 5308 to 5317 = -0.01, 11.2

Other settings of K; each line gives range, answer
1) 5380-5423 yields 11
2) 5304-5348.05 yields 11.4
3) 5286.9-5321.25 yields 11.3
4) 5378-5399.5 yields 11.2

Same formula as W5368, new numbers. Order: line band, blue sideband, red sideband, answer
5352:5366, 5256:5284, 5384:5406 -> -0.11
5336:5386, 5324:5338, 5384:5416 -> -0.06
